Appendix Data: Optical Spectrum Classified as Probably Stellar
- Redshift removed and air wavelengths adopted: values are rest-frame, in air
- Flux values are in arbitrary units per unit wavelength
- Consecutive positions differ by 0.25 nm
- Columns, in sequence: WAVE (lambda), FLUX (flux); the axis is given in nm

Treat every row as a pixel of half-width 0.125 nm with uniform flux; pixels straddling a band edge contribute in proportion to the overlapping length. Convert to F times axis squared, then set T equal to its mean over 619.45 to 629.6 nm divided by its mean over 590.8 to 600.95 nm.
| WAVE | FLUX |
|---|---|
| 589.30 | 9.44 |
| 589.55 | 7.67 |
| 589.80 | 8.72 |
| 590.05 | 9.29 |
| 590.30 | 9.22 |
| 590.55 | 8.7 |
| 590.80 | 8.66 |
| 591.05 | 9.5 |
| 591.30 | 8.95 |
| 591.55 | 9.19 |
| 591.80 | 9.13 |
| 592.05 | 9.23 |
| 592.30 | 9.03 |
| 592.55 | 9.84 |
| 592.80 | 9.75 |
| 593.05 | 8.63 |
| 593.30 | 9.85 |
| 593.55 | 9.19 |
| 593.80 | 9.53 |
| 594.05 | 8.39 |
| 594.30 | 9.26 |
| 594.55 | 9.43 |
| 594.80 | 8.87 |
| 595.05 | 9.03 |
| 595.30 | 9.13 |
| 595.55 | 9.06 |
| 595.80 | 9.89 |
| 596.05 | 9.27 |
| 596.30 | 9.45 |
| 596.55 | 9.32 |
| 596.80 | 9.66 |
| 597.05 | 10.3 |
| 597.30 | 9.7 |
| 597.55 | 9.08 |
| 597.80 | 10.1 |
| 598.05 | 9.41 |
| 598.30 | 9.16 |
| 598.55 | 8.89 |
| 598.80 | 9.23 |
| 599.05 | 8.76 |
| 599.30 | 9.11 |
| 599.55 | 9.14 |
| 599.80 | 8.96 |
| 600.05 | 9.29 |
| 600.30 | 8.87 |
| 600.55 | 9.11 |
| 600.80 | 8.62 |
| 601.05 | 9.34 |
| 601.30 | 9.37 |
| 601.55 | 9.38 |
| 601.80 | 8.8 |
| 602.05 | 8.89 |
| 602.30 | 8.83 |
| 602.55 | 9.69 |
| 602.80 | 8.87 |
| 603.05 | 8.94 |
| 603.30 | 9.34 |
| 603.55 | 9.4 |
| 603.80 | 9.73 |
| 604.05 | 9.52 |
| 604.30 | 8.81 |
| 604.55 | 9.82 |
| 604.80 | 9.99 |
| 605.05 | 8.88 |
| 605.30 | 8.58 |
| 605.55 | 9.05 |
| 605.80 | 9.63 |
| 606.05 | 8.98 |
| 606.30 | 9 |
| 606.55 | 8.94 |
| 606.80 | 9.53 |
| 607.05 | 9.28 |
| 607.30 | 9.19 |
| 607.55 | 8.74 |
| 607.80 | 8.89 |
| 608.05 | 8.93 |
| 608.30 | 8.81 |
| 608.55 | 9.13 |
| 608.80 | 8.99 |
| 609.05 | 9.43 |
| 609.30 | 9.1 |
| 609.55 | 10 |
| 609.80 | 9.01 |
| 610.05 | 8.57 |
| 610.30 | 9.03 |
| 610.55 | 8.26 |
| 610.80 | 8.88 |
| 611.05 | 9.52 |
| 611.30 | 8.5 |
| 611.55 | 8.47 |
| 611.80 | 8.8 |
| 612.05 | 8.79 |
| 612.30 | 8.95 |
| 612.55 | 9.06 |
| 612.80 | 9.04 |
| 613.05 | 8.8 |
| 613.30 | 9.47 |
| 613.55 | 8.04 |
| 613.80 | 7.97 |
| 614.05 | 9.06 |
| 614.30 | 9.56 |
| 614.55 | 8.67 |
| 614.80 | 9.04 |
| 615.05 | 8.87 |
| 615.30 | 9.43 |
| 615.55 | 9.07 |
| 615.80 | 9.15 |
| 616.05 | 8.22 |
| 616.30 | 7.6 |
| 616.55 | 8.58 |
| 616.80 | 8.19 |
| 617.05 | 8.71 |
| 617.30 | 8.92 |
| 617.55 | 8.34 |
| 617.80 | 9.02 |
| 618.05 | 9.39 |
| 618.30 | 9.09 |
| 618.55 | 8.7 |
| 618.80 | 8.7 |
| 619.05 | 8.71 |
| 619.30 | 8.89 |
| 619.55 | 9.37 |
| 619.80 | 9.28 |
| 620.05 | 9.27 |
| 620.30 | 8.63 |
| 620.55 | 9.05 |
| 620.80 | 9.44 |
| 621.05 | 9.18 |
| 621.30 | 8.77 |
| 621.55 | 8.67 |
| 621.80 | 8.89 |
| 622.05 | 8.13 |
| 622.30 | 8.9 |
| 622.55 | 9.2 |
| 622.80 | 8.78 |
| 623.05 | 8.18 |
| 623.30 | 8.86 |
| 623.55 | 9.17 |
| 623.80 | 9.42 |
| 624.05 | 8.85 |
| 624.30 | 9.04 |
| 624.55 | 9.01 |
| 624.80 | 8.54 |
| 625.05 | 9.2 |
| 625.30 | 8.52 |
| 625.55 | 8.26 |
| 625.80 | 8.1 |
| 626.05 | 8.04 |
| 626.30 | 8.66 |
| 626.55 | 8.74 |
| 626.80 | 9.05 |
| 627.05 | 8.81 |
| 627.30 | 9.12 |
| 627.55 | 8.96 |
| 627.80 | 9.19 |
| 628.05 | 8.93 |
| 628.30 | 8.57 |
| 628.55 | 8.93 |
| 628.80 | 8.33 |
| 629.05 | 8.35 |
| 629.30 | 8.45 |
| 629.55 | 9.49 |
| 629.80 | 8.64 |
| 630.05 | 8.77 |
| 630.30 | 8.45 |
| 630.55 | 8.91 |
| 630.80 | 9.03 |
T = 1.05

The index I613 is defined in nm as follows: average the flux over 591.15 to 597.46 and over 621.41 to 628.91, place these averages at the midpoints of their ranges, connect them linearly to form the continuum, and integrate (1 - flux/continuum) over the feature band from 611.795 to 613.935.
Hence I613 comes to 0.05 nm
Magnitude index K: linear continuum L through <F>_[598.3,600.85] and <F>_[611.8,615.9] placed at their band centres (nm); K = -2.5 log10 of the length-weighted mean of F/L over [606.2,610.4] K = -0.02 mag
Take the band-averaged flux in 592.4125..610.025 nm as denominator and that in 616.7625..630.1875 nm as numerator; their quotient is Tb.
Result 0.96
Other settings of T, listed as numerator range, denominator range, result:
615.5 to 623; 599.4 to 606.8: 1.01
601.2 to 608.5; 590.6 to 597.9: 1.02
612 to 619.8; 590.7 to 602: 1.02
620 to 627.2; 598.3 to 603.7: 1.04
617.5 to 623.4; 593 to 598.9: 1.03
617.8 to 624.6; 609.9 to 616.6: 1.04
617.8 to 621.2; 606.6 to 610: 1.03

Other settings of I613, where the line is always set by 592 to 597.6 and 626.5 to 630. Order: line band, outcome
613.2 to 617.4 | 0.138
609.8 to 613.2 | 0.095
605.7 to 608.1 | 0.013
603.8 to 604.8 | -0.033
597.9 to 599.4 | 0.029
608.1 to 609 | 0.012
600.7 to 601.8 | 0.012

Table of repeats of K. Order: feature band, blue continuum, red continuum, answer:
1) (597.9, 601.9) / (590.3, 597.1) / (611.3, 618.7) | 0.00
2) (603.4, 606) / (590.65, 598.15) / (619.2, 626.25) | -0.02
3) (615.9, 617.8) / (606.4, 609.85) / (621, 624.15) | 0.07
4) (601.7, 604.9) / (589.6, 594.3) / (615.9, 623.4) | -0.03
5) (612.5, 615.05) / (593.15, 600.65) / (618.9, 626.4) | 0.01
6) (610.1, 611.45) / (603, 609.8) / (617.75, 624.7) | 0.04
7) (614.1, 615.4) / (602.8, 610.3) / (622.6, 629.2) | -0.01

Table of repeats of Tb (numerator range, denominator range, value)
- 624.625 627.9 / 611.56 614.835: 0.98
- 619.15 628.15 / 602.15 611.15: 0.97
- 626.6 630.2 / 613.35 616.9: 1.01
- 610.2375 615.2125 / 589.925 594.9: 0.96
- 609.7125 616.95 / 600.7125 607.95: 0.96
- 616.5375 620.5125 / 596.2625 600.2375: 0.95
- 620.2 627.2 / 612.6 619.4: 1.00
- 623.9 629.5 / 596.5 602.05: 0.94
